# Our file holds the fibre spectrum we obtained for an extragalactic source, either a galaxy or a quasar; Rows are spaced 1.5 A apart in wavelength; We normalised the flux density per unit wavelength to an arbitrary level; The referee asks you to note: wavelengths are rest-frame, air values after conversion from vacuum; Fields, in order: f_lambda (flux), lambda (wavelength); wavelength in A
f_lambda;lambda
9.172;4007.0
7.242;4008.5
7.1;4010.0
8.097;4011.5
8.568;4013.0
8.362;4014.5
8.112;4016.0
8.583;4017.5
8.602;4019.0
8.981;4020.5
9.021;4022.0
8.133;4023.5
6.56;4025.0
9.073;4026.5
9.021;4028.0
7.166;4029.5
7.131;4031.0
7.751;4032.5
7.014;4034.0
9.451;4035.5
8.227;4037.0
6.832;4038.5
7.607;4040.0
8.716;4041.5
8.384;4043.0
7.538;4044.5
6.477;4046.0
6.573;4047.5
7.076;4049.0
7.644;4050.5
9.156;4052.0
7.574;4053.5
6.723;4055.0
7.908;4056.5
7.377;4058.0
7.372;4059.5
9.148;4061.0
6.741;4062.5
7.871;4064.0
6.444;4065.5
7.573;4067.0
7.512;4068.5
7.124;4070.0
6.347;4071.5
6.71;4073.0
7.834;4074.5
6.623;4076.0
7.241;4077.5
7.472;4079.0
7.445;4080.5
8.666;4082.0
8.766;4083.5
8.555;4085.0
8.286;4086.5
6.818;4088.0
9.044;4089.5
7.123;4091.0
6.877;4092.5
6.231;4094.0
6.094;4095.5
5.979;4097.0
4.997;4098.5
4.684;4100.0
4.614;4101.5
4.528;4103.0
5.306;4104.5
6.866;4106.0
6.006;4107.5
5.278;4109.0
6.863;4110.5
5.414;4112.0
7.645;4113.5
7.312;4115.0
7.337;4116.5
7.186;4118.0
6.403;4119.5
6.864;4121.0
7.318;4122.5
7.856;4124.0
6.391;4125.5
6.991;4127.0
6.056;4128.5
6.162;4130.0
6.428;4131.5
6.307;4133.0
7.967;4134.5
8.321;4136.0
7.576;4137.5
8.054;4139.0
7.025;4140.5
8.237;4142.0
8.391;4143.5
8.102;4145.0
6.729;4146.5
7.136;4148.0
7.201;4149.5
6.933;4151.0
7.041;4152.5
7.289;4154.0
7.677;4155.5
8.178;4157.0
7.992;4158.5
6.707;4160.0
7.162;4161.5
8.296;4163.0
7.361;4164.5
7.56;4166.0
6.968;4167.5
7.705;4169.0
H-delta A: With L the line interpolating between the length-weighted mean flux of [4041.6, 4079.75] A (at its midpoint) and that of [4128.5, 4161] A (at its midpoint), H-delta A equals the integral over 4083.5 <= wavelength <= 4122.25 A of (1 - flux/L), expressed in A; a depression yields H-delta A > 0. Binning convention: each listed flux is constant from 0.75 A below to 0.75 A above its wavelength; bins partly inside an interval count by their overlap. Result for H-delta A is 4.4 A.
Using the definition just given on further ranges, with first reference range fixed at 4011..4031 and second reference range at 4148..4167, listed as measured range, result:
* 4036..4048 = 0.81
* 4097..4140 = 6.43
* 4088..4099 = 1.63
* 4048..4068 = 1.20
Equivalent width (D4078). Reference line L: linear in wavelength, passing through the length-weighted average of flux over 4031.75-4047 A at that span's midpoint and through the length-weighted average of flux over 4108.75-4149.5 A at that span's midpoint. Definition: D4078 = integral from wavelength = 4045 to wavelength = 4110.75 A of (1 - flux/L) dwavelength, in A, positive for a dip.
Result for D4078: 4.5 A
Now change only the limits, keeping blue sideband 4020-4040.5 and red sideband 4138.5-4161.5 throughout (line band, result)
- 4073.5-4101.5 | 2.4 A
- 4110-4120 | 1.0 A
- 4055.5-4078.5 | 1.5 A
